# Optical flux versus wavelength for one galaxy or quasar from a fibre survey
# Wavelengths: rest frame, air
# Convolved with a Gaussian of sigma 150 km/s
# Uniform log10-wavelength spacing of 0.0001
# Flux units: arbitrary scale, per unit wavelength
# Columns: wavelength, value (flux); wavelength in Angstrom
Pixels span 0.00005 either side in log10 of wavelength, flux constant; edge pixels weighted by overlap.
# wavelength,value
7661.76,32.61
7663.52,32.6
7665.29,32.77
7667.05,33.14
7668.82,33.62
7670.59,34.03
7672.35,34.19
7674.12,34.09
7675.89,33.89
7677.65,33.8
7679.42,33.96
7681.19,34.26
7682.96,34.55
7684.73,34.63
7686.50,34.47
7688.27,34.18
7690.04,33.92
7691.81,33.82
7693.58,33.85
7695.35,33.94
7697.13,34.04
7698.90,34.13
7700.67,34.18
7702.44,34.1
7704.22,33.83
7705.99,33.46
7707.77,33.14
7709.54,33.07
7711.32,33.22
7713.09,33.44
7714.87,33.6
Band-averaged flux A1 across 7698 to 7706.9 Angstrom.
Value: 33.9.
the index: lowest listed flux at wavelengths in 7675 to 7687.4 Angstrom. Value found 33.8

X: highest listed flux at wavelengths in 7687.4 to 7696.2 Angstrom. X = 34.18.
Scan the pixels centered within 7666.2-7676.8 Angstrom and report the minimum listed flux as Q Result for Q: 33.14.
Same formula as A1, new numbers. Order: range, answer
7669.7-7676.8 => 34.1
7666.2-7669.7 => 33.3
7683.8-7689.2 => 34.4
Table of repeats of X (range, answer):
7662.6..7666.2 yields 32.77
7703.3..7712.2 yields 33.83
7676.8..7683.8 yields 34.55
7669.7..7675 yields 34.19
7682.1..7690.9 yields 34.63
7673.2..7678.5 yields 34.09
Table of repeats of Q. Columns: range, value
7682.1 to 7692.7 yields 33.82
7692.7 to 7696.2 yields 33.85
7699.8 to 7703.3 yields 34.1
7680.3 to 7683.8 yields 34.26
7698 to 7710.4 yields 33.07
